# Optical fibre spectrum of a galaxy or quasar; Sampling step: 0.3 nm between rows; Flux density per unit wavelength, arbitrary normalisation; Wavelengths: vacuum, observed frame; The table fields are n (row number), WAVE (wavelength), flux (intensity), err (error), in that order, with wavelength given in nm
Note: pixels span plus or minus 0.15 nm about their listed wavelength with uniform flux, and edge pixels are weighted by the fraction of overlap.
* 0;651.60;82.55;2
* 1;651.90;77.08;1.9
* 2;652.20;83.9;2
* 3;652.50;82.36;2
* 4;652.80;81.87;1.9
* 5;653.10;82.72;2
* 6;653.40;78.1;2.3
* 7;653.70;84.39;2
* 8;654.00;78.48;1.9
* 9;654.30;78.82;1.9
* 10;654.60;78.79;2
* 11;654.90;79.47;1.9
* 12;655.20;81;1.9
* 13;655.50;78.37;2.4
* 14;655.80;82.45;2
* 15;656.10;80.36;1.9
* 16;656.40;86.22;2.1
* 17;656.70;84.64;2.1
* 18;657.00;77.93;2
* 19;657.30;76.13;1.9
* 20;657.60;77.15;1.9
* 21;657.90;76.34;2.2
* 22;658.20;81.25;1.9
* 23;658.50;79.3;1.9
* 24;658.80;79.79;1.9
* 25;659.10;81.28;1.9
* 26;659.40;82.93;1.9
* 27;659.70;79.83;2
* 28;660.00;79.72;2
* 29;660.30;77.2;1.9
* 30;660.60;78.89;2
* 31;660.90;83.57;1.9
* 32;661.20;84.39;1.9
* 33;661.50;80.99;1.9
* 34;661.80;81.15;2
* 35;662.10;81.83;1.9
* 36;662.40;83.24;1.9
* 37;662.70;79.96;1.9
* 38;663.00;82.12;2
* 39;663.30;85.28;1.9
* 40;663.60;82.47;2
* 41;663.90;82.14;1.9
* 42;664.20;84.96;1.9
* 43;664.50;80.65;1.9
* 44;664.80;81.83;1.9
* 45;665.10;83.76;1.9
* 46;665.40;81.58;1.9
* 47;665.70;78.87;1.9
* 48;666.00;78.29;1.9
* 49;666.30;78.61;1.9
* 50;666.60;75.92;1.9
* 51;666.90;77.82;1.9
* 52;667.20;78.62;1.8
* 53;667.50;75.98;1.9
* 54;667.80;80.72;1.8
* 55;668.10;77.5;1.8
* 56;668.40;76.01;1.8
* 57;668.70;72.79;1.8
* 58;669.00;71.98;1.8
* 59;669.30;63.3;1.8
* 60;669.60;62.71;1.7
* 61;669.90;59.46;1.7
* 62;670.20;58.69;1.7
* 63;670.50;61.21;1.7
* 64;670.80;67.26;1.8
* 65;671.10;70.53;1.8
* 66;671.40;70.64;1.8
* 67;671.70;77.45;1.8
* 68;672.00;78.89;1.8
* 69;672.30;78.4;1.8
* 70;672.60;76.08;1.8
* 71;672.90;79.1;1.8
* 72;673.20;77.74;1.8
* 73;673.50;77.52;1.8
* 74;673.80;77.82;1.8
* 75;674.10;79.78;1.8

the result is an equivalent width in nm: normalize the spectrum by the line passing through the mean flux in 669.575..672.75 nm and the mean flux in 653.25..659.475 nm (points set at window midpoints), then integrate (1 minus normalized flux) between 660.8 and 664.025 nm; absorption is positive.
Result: -0.28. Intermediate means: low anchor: 80.1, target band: 82.5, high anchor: 69.5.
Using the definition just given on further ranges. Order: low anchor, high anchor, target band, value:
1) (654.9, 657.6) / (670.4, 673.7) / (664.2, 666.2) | -0.10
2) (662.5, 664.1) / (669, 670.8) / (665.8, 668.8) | -0.30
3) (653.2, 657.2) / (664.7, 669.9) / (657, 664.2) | -0.21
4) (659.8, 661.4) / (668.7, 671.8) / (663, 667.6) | -0.42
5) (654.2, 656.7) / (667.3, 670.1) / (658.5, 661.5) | -0.12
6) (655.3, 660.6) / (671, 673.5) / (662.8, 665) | -0.12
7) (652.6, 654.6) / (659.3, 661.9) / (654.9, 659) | 0.04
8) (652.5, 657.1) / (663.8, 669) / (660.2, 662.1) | -0.03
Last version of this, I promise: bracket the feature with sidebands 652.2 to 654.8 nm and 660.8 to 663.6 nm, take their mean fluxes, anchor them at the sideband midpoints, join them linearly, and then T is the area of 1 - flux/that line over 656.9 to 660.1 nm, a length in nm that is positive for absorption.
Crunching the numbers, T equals 0.10 nm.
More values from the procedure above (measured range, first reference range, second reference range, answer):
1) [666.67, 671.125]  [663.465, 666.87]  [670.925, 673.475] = 0.45 nm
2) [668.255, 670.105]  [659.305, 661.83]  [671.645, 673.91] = 0.27 nm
